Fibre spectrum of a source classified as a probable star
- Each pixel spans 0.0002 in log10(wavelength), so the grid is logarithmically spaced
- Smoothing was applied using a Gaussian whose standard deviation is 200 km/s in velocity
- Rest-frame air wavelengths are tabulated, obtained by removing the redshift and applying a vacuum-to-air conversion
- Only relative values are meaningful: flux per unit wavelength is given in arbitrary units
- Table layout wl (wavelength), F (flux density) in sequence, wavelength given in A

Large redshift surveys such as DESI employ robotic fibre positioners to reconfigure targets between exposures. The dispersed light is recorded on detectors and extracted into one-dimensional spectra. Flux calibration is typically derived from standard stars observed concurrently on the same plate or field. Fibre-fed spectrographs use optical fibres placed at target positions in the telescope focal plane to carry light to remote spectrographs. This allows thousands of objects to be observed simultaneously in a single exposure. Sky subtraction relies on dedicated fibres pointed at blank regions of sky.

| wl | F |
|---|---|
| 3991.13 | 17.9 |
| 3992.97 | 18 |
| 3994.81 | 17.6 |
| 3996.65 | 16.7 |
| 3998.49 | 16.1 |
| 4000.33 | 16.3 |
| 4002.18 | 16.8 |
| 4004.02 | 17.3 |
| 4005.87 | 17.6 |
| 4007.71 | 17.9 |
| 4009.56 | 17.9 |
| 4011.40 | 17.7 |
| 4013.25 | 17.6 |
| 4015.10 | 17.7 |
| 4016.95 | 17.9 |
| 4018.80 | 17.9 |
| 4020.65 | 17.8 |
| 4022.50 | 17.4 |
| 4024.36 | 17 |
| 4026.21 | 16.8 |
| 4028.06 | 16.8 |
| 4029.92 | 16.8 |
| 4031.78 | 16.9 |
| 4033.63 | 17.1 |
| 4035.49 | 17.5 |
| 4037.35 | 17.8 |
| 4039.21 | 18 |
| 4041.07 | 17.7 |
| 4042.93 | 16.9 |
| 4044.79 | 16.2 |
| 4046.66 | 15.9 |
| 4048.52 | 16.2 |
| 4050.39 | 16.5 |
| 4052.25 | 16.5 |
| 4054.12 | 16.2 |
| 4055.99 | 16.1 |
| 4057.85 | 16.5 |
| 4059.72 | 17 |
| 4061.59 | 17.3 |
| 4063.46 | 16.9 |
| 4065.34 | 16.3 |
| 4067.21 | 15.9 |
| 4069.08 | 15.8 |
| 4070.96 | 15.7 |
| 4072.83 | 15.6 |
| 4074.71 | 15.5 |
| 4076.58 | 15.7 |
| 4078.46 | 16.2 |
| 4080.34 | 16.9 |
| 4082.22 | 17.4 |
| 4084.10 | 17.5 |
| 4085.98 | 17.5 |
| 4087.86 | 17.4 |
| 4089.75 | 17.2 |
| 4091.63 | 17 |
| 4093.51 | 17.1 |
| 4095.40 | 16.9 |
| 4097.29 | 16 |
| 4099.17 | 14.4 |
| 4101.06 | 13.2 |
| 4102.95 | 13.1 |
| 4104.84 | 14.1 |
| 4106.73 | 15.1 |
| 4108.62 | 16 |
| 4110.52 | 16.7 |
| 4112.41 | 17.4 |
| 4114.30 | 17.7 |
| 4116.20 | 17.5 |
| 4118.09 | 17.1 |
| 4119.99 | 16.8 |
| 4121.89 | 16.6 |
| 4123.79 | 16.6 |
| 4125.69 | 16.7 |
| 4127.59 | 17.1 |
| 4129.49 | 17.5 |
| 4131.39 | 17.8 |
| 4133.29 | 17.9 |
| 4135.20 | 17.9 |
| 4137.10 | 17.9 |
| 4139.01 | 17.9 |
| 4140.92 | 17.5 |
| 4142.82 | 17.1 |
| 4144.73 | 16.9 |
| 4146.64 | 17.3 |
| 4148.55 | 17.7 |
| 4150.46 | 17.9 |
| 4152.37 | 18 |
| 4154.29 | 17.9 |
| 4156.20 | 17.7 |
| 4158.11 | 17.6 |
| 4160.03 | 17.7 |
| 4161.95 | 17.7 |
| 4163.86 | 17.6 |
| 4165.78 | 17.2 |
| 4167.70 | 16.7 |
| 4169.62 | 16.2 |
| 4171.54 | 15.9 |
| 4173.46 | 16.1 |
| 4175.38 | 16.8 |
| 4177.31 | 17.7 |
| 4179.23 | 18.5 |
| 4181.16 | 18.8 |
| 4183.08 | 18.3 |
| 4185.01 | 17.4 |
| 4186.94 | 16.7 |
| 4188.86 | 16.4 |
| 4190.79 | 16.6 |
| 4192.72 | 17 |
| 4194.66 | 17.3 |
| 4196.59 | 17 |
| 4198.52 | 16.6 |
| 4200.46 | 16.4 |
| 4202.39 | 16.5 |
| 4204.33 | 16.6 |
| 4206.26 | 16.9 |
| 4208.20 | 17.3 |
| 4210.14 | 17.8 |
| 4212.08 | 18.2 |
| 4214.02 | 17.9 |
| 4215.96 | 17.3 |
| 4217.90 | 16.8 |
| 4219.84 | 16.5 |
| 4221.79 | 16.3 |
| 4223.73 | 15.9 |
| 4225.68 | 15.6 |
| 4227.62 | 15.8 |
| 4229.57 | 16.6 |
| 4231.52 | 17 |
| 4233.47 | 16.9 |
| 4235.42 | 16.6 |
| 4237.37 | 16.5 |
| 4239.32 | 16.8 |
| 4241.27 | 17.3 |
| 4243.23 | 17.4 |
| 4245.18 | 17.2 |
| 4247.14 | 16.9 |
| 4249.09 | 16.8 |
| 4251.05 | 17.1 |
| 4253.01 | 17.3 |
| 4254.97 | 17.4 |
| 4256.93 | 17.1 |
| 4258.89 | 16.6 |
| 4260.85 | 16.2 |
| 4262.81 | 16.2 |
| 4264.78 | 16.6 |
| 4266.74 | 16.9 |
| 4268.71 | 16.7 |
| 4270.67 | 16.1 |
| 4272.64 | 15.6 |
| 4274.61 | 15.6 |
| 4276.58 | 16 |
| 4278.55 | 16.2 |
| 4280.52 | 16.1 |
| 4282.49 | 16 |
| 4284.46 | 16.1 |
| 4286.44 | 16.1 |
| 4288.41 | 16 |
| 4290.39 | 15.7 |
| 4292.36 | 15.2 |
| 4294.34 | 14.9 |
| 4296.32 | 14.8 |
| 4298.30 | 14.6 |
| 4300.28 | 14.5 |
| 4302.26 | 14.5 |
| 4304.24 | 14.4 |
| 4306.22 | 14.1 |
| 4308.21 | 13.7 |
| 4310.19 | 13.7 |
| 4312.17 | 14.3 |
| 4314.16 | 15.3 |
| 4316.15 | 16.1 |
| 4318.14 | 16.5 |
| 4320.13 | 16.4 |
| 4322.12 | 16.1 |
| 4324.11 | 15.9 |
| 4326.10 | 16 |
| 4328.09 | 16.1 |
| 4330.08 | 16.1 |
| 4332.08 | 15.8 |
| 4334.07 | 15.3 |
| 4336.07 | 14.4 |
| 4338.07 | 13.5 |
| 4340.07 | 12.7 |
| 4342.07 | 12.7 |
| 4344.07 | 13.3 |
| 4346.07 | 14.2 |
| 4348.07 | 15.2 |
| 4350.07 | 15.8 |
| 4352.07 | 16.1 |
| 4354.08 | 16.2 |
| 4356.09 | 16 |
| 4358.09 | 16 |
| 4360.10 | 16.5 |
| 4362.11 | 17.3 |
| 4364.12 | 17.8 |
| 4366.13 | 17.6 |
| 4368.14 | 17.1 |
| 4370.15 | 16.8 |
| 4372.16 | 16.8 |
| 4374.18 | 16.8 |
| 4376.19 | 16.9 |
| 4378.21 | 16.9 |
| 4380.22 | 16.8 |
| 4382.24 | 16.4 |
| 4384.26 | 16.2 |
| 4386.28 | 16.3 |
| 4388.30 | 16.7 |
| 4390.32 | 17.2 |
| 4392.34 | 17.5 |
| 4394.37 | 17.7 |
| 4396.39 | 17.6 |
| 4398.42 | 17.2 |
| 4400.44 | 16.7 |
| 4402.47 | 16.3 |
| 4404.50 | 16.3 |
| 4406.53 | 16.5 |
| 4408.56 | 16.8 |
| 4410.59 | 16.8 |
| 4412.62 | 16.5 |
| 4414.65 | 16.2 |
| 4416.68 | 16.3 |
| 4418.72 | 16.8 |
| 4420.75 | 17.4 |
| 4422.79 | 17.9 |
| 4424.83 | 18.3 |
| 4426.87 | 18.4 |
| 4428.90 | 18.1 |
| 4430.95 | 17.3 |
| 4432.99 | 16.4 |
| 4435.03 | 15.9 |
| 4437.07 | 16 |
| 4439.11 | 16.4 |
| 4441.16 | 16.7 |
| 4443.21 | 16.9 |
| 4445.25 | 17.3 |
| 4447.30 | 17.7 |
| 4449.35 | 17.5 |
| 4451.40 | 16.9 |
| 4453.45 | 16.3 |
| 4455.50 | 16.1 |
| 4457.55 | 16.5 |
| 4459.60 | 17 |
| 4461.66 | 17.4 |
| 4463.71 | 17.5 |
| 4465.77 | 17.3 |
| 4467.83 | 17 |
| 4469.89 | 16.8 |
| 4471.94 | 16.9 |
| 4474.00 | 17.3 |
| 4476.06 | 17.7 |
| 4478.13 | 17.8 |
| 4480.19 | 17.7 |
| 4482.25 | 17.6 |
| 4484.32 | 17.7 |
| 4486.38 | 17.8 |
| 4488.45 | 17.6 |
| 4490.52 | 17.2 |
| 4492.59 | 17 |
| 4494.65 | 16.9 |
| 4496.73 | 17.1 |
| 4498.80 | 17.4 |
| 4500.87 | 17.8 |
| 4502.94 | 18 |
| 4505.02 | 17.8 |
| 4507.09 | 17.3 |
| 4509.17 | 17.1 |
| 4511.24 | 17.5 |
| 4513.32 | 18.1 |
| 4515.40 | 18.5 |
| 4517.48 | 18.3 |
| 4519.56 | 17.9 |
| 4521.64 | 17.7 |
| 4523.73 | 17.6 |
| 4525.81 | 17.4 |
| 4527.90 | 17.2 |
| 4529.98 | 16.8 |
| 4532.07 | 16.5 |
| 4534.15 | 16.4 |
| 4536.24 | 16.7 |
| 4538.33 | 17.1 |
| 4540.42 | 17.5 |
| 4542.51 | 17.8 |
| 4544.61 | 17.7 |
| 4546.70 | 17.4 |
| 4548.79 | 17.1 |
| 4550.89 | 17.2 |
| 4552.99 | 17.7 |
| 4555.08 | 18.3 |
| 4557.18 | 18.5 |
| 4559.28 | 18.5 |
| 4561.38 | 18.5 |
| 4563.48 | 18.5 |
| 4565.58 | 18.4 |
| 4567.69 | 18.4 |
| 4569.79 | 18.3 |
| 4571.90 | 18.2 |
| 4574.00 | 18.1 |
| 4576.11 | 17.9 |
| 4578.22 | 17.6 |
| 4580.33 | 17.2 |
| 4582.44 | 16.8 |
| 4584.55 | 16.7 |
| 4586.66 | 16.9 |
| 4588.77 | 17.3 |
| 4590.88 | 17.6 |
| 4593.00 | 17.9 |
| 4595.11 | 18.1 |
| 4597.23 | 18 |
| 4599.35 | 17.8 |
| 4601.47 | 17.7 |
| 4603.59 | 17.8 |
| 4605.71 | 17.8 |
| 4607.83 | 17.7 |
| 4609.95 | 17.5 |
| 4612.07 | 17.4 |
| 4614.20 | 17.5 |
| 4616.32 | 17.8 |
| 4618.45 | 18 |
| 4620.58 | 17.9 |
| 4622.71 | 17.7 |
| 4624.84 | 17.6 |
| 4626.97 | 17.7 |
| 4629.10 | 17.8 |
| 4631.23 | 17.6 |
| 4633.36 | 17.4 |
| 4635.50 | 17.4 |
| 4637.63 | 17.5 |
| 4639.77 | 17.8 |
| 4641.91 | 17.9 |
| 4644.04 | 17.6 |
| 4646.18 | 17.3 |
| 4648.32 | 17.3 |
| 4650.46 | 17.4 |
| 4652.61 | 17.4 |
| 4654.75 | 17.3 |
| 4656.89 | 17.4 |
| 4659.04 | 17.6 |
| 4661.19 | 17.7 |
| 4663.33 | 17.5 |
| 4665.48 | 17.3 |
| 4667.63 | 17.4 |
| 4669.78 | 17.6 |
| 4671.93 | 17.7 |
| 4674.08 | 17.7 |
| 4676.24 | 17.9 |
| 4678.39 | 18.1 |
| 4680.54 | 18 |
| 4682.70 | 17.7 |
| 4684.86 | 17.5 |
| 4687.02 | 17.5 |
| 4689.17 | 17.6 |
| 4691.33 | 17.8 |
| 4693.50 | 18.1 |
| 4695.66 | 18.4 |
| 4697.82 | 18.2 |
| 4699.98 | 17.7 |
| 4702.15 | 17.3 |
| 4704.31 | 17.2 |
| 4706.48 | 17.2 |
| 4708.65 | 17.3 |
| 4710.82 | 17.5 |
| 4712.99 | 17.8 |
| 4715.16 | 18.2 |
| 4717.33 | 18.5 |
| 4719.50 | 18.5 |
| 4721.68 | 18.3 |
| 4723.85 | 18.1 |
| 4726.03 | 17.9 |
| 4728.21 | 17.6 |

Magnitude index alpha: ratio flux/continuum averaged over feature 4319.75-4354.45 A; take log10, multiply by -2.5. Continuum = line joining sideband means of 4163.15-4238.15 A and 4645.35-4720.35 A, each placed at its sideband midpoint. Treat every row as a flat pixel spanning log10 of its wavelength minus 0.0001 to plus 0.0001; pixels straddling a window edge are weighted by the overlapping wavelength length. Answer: 0.14 mag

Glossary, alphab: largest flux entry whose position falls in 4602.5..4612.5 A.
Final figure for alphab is 17.8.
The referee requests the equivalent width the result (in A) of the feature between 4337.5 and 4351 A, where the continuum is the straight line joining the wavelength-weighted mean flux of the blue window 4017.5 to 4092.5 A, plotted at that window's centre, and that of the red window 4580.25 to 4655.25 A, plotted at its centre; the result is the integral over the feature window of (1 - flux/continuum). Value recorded 2.6 A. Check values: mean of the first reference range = 16.8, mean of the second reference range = 17.6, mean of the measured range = 13.9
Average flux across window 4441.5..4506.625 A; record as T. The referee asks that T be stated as 17.3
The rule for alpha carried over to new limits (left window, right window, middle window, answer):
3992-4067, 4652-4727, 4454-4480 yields 0.03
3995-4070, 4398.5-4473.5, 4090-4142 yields 0.02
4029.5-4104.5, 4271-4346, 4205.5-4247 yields -0.09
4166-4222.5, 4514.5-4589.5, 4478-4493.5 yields 0.00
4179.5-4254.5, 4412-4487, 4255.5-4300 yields 0.07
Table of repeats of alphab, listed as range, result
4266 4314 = 16.9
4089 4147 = 17.9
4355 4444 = 18.4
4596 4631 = 18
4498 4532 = 18.5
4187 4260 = 18.2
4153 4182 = 18.8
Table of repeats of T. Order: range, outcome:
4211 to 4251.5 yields 16.8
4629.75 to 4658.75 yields 17.5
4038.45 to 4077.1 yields 16.4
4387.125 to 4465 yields 17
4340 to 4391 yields 16.1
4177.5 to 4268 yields 17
